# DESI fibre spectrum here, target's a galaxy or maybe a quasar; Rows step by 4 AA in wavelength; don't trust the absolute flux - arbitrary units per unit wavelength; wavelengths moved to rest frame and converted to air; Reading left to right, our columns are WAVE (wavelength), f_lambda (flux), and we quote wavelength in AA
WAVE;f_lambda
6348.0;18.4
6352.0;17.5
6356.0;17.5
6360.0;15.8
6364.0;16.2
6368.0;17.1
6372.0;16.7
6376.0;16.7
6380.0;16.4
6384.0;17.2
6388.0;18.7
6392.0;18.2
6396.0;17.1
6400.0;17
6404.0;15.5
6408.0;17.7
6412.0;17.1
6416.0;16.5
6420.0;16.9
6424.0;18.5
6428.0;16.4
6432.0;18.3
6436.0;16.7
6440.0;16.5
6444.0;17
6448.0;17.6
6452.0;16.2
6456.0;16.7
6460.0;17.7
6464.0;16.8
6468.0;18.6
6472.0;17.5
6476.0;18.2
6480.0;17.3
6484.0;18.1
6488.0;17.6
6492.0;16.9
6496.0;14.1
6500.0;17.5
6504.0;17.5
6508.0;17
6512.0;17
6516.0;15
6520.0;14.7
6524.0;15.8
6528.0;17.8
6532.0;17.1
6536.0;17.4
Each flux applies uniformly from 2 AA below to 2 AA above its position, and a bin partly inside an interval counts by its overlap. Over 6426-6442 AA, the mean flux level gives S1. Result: 17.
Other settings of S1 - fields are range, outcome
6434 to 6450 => 17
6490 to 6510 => 16.6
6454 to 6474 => 17.5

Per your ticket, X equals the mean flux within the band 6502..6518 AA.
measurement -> 16.6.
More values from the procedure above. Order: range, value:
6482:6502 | 16.8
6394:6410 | 16.8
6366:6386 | 16.8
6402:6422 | 16.7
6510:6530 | 16.1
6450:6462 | 16.9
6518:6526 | 15.2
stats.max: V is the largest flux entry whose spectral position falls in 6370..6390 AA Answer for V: 18.7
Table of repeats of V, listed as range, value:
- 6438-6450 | 17.6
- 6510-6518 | 17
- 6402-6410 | 17.7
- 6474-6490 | 18.2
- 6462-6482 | 18.6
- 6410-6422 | 17.1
